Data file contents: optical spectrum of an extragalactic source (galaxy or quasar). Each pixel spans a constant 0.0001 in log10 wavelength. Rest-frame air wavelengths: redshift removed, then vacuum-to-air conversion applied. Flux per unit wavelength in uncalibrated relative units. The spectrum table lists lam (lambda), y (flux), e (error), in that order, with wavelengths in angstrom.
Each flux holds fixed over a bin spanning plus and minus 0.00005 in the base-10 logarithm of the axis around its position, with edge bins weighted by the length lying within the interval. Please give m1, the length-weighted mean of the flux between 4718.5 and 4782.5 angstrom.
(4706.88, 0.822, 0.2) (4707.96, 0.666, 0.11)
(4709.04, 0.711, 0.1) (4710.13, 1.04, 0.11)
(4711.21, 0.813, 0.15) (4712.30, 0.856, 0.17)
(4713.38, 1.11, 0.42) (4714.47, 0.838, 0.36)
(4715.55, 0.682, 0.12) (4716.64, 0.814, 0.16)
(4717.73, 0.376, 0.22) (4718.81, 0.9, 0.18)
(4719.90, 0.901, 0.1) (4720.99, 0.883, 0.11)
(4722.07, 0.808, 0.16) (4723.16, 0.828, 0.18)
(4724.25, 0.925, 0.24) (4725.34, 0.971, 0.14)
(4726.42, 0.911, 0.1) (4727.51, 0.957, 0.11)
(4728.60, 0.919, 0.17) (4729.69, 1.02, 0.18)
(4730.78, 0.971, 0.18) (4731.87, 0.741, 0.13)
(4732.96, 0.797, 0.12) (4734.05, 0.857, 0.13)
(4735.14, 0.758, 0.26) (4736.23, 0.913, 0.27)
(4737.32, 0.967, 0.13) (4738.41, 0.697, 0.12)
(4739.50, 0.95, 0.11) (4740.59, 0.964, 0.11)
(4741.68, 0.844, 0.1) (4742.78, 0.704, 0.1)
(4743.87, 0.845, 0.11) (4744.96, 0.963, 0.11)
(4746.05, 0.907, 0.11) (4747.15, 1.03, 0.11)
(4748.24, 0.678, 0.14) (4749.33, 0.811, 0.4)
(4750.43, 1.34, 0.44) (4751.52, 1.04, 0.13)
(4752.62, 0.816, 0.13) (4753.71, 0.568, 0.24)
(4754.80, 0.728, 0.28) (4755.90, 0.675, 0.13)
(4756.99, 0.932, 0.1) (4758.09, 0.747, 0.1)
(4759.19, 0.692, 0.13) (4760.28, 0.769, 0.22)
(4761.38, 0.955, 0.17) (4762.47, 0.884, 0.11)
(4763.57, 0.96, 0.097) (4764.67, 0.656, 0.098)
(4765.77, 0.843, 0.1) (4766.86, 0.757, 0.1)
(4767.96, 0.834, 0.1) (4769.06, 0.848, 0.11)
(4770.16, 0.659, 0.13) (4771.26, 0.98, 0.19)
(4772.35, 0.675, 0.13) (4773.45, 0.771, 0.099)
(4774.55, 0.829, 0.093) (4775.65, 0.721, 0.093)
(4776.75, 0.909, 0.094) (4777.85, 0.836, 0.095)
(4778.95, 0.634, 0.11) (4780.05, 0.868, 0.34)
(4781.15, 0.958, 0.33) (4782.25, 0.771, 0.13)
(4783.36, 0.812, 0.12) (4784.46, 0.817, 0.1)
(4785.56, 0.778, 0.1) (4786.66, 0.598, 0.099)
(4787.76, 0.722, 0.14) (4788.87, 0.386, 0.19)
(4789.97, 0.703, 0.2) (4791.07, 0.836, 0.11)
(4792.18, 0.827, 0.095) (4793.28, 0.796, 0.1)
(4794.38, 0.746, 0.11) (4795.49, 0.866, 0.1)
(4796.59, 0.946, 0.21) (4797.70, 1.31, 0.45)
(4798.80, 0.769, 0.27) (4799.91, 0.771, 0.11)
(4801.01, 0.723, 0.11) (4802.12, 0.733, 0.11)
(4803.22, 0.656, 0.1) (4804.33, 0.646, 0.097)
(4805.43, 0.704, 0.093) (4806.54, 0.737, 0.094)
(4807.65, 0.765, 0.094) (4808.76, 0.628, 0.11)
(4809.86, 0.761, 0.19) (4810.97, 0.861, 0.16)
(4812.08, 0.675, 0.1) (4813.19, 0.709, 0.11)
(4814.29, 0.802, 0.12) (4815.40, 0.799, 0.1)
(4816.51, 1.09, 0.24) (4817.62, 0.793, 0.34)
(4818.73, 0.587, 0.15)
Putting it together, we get 0.849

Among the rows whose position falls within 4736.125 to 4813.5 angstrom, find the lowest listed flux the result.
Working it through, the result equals 0.386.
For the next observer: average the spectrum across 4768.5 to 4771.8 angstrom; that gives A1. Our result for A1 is 0.827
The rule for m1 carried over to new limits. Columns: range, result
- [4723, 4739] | 0.884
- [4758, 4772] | 0.815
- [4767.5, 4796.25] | 0.777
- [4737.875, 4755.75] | 0.864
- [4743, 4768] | 0.843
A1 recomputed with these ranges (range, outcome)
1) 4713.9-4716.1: 0.763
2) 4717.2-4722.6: 0.776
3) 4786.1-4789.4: 0.57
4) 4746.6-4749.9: 0.841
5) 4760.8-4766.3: 0.858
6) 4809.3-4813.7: 0.752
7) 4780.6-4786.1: 0.827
